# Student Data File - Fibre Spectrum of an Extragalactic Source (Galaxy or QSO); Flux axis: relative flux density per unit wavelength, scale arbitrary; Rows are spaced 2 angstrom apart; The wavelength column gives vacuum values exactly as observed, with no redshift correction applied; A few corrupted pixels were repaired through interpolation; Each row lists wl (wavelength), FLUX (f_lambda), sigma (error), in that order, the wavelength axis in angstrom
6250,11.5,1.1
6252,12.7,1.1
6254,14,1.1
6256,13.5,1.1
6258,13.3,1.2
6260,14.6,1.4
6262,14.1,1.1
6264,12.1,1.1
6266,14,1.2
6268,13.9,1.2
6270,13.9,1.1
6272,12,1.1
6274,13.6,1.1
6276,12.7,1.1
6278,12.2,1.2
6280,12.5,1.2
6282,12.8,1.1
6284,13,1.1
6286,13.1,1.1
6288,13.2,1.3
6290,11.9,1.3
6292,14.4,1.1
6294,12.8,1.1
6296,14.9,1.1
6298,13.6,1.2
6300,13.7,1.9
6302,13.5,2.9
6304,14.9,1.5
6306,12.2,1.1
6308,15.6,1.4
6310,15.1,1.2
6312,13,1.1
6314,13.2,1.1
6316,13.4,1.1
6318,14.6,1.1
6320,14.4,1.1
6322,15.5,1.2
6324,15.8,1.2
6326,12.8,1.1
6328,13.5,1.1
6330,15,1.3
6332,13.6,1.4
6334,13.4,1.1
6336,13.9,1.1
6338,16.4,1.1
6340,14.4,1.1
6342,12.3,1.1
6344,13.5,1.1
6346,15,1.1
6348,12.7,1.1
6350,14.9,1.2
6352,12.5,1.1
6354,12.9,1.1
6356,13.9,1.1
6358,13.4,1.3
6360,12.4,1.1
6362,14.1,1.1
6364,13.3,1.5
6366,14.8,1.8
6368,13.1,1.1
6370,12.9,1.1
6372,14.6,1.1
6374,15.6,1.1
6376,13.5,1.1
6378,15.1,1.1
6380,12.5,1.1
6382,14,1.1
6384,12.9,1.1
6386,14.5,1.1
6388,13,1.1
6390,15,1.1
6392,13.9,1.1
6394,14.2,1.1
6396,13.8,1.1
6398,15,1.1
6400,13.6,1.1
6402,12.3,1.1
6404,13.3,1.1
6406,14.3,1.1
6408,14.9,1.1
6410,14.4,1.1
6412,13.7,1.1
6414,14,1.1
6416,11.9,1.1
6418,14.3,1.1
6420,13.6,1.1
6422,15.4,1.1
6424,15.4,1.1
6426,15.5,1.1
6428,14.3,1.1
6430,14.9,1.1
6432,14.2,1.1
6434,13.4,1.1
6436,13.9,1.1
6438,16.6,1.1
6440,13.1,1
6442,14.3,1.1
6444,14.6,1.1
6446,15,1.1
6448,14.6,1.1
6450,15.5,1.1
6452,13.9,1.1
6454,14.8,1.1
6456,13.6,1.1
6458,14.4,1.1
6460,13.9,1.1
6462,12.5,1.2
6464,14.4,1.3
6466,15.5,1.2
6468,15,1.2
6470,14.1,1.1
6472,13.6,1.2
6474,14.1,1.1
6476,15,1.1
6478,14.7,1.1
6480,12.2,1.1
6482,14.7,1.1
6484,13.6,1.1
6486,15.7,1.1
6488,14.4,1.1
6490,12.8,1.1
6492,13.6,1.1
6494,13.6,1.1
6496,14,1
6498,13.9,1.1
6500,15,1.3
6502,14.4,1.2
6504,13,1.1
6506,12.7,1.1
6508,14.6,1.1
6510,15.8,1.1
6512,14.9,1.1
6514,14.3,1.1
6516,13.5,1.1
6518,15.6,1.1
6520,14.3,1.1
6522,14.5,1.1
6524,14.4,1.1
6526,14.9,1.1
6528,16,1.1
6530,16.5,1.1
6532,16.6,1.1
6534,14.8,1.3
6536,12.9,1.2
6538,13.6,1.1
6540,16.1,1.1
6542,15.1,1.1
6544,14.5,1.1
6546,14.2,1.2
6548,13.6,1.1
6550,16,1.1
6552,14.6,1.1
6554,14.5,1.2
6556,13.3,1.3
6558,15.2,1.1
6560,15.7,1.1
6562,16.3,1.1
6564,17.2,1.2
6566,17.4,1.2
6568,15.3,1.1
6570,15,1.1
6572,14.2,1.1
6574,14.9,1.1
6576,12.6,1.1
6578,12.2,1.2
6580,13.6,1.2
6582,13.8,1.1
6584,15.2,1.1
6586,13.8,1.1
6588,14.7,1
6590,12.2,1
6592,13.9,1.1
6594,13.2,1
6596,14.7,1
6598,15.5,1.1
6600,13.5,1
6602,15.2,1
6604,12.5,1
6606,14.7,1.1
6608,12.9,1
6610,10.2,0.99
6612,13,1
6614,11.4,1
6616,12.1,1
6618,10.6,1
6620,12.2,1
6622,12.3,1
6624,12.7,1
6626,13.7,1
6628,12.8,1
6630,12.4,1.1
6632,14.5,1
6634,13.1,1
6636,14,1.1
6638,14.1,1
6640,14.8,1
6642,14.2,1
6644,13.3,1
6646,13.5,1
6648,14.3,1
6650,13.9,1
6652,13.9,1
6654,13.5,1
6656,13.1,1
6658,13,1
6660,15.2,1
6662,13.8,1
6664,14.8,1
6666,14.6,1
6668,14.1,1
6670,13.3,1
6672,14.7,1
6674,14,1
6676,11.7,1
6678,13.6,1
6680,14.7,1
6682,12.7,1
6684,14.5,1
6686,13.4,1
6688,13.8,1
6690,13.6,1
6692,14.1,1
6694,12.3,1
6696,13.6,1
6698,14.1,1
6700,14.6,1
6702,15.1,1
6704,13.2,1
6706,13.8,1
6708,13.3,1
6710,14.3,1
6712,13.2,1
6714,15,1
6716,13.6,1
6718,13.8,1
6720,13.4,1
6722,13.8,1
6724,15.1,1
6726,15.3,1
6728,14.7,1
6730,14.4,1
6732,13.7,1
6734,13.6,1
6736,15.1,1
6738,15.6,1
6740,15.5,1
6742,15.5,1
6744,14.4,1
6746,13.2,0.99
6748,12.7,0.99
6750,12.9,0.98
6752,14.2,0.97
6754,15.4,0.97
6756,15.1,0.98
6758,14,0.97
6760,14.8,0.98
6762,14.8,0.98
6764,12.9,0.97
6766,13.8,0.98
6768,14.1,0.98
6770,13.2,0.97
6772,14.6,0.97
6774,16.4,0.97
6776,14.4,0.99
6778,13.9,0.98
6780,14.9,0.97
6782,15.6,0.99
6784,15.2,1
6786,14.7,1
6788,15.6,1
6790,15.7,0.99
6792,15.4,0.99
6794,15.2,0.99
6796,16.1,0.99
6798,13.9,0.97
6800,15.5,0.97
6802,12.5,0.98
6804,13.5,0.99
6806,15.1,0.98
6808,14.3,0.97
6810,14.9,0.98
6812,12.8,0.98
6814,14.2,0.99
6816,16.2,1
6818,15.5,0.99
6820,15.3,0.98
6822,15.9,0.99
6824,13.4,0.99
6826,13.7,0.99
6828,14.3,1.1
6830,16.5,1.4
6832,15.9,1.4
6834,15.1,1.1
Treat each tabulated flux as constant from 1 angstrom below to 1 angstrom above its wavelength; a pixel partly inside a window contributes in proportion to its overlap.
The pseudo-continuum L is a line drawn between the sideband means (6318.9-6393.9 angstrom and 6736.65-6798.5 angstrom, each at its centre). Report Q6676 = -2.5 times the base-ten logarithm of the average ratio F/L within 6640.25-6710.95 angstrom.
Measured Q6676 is 0.05 mag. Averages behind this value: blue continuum 13.9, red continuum 14.6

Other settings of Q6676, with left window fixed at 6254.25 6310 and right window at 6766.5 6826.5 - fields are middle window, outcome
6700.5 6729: 0.030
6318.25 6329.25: -0.068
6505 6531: -0.056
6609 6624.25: 0.210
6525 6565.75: -0.076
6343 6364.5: 0.009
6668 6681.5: 0.059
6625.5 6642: 0.048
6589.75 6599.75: 0.017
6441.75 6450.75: -0.073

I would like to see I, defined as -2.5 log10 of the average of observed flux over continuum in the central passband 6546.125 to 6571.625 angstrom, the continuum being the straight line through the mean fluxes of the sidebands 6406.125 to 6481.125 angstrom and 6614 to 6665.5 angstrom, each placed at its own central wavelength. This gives -0.112 mag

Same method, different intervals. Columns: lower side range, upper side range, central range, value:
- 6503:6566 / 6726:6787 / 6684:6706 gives 0.06 mag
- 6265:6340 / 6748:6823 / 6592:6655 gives 0.08 mag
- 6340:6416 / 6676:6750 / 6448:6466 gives -0.03 mag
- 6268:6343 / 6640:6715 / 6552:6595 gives -0.05 mag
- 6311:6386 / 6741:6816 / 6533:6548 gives -0.02 mag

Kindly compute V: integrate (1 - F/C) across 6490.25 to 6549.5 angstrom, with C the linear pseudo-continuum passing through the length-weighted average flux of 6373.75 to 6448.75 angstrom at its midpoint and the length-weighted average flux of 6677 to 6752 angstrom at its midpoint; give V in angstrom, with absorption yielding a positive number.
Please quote -1.65 angstrom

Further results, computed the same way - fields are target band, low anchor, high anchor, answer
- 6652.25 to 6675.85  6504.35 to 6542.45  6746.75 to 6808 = 1.1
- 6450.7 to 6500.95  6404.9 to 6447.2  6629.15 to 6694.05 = 0.4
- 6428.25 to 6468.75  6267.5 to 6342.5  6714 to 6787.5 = -1.3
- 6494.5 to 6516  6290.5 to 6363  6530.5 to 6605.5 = 0.3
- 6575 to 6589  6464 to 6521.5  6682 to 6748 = 0.5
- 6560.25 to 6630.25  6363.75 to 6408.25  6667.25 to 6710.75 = 0.5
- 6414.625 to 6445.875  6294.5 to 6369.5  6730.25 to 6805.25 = -0.7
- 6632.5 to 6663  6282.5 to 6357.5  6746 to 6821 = 1.0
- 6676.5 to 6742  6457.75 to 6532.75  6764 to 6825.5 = 2.3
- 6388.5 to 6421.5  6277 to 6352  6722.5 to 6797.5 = 0.1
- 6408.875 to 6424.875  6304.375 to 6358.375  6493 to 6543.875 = 0.2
